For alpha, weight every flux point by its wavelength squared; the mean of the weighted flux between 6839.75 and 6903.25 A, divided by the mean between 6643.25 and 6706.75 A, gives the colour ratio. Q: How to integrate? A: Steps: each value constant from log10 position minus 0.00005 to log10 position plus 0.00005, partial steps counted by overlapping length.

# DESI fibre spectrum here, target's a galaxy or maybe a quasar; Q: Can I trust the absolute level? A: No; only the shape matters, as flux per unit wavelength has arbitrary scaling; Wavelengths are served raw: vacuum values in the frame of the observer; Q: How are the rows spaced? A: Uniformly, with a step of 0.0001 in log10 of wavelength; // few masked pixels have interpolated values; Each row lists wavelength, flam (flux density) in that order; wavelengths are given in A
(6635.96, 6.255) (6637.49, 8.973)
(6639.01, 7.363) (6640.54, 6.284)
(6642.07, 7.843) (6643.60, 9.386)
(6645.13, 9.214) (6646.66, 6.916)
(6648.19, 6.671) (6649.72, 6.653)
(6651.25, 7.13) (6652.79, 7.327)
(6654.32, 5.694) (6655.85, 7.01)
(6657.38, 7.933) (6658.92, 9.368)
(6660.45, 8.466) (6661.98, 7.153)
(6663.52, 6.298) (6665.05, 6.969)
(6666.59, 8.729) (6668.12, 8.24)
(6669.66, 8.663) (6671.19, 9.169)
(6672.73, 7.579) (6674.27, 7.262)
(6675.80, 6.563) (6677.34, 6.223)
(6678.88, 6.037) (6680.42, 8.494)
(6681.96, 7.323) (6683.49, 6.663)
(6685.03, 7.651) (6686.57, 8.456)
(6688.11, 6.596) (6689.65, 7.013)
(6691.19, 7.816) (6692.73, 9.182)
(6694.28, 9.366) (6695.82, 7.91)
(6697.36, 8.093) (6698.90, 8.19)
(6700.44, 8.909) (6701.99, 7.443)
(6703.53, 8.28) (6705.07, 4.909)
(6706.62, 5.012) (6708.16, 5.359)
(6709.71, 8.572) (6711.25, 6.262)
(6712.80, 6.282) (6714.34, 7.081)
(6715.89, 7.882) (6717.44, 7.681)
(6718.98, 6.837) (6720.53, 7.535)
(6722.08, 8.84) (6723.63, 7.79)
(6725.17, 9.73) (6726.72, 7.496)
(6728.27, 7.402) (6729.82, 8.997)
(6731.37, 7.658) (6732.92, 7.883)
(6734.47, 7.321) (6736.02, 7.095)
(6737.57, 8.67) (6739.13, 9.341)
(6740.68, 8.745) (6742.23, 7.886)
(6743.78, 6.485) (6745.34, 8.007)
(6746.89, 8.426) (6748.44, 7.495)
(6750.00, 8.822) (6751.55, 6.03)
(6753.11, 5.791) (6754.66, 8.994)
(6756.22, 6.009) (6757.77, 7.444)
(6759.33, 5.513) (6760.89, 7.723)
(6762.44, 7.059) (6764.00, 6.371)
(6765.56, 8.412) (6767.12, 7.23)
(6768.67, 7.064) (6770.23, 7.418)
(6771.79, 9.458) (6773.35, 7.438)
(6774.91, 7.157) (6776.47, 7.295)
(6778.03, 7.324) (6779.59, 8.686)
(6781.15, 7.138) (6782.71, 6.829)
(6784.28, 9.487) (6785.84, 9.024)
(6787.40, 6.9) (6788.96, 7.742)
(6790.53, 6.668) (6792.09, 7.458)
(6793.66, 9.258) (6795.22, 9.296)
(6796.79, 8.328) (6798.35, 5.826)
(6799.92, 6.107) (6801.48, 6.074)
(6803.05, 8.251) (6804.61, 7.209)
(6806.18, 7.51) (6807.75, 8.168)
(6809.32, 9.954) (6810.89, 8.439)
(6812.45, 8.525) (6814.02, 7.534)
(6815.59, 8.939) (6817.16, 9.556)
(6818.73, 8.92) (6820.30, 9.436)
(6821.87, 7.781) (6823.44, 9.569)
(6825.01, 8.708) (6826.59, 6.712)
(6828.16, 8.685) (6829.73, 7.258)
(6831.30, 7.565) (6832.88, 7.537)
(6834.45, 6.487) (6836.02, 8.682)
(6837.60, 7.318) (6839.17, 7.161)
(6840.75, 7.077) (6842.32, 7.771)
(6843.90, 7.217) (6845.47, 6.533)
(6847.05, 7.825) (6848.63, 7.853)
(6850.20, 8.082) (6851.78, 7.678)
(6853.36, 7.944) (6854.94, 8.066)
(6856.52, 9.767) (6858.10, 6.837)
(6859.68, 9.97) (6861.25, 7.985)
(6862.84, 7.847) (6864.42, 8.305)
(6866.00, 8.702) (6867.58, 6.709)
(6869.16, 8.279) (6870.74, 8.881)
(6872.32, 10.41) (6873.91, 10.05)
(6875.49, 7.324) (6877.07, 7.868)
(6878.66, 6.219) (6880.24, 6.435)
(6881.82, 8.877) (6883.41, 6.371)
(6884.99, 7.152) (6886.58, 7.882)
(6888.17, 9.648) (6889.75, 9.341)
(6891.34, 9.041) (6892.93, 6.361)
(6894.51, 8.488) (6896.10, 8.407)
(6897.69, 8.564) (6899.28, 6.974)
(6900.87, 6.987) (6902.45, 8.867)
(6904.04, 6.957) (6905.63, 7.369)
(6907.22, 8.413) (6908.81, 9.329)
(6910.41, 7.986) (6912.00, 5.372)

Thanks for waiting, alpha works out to 1.12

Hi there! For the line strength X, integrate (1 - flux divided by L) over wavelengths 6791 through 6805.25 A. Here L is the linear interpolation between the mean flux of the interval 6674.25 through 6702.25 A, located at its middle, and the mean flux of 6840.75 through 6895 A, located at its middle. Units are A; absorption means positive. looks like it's 0.7 A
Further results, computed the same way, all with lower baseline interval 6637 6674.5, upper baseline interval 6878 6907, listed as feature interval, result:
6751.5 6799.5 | 1.46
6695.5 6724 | 1.56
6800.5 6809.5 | 0.09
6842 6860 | -0.32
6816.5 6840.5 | -0.91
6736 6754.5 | -0.17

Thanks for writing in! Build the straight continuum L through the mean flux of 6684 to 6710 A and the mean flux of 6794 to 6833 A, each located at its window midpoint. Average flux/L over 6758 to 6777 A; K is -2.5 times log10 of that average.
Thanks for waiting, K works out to 0.08 mag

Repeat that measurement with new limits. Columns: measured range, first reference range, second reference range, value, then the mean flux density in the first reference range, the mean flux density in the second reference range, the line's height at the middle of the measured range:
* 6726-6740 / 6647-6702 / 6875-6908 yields -0.05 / 7.61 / 7.79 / 7.66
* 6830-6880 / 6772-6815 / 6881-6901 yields 0.01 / 7.79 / 8.04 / 7.95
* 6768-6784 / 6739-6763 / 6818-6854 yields -0.01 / 7.44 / 7.81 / 7.55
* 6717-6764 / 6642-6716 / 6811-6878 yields 0.01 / 7.49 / 8.13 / 7.72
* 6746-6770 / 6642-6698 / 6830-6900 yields 0.08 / 7.65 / 7.94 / 7.78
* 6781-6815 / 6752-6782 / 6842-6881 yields -0.04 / 7.33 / 8.03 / 7.56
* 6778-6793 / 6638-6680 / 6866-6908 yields 0.00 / 7.5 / 8.01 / 7.78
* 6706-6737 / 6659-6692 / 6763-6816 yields 0.02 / 7.54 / 7.77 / 7.63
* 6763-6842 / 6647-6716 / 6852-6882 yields 0.01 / 7.41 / 8.21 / 7.93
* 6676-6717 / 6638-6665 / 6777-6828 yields 0.04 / 7.46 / 8.05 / 7.63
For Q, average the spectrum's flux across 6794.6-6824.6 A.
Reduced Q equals 8.18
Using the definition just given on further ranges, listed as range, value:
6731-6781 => 7.56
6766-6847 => 7.84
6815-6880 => 8.07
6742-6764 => 7.22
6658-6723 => 7.53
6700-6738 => 7.45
